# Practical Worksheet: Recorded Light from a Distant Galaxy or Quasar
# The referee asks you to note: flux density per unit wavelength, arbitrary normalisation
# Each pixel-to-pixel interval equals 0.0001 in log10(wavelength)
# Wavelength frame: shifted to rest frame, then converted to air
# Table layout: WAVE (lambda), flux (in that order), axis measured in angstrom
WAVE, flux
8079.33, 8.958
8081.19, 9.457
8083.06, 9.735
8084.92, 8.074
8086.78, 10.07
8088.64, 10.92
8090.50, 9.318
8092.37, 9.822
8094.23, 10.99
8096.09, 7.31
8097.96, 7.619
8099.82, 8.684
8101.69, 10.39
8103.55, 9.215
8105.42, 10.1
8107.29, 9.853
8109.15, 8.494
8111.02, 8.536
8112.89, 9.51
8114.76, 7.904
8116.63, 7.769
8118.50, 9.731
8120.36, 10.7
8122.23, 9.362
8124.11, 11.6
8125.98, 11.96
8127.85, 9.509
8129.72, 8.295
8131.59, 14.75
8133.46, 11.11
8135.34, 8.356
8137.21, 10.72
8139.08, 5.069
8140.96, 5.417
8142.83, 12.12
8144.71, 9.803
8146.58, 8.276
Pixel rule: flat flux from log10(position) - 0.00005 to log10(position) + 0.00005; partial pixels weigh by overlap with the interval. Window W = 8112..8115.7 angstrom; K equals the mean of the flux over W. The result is 8.69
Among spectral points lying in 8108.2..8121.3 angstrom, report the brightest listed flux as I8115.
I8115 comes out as 10.7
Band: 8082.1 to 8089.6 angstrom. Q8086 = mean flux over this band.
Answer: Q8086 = 9.7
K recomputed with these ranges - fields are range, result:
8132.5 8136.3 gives 9.77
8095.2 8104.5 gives 8.65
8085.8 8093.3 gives 10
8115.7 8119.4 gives 8.74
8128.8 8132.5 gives 11.5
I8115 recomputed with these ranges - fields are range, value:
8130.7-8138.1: 14.75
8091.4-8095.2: 10.99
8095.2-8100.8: 8.684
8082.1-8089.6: 10.92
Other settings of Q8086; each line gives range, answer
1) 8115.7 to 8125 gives 9.82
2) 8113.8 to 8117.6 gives 7.86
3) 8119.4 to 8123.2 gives 10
